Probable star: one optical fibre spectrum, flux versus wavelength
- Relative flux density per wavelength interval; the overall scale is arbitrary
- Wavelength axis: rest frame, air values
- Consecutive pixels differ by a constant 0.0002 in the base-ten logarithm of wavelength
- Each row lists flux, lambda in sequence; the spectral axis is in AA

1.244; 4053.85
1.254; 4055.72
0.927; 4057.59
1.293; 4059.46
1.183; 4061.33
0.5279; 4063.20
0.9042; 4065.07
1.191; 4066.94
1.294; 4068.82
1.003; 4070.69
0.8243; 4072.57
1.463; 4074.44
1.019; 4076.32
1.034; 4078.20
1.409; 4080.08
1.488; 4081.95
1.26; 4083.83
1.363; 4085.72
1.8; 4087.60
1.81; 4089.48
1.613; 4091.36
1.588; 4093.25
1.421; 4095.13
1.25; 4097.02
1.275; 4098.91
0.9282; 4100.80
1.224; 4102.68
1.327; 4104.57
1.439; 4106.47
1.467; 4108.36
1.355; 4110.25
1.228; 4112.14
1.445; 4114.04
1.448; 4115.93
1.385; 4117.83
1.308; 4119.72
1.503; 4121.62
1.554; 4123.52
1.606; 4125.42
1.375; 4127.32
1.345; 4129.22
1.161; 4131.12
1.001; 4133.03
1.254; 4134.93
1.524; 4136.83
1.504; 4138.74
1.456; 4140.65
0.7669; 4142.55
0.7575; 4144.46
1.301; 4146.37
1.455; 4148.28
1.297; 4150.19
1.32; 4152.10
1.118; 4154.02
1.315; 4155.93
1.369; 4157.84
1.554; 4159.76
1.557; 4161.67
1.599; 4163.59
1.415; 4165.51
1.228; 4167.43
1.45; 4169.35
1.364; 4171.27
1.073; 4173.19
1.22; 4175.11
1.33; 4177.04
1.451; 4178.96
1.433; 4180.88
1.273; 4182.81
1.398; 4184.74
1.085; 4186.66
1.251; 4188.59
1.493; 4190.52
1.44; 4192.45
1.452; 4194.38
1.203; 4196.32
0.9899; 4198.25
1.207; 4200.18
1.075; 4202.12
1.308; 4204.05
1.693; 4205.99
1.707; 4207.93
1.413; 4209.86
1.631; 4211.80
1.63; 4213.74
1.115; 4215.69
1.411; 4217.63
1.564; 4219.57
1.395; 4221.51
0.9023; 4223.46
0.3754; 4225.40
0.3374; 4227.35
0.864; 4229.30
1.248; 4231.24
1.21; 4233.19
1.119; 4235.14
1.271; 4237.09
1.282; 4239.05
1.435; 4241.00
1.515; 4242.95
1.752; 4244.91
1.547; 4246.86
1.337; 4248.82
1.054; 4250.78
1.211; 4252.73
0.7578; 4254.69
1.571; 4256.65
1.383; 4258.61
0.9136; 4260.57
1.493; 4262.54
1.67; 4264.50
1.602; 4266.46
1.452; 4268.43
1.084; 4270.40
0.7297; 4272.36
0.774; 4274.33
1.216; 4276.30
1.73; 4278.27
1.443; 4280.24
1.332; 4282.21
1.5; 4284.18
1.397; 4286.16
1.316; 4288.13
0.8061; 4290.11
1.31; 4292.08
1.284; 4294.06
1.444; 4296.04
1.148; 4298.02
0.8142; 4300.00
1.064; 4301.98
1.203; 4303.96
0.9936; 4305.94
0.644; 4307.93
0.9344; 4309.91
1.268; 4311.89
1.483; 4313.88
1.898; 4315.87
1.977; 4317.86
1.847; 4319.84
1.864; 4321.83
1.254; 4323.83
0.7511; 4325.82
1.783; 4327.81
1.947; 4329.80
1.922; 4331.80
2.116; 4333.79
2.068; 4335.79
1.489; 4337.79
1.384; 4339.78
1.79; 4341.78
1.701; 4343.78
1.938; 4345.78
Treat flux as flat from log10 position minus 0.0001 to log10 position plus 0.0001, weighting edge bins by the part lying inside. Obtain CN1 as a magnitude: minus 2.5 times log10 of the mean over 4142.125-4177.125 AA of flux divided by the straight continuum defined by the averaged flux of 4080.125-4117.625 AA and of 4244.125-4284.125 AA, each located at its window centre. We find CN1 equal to 0.060 mag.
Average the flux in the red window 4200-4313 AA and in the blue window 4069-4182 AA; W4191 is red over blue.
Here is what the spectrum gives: 0.9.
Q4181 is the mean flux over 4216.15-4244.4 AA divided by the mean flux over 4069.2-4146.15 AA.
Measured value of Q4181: 0.87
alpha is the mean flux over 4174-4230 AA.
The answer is 1.26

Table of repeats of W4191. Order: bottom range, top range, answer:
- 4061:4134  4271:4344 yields 1.07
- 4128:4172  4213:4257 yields 0.92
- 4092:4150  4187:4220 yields 1.04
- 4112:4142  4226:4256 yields 0.86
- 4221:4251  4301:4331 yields 1.20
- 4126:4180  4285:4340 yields 1.08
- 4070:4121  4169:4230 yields 0.94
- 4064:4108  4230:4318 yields 0.98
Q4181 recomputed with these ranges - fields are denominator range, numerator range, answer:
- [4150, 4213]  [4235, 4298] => 0.96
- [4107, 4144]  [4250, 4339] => 1.01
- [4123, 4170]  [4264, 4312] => 0.90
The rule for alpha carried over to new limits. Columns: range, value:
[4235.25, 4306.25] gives 1.27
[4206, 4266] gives 1.28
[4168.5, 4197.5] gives 1.32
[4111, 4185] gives 1.34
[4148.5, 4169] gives 1.38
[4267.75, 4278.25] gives 1.1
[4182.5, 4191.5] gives 1.3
